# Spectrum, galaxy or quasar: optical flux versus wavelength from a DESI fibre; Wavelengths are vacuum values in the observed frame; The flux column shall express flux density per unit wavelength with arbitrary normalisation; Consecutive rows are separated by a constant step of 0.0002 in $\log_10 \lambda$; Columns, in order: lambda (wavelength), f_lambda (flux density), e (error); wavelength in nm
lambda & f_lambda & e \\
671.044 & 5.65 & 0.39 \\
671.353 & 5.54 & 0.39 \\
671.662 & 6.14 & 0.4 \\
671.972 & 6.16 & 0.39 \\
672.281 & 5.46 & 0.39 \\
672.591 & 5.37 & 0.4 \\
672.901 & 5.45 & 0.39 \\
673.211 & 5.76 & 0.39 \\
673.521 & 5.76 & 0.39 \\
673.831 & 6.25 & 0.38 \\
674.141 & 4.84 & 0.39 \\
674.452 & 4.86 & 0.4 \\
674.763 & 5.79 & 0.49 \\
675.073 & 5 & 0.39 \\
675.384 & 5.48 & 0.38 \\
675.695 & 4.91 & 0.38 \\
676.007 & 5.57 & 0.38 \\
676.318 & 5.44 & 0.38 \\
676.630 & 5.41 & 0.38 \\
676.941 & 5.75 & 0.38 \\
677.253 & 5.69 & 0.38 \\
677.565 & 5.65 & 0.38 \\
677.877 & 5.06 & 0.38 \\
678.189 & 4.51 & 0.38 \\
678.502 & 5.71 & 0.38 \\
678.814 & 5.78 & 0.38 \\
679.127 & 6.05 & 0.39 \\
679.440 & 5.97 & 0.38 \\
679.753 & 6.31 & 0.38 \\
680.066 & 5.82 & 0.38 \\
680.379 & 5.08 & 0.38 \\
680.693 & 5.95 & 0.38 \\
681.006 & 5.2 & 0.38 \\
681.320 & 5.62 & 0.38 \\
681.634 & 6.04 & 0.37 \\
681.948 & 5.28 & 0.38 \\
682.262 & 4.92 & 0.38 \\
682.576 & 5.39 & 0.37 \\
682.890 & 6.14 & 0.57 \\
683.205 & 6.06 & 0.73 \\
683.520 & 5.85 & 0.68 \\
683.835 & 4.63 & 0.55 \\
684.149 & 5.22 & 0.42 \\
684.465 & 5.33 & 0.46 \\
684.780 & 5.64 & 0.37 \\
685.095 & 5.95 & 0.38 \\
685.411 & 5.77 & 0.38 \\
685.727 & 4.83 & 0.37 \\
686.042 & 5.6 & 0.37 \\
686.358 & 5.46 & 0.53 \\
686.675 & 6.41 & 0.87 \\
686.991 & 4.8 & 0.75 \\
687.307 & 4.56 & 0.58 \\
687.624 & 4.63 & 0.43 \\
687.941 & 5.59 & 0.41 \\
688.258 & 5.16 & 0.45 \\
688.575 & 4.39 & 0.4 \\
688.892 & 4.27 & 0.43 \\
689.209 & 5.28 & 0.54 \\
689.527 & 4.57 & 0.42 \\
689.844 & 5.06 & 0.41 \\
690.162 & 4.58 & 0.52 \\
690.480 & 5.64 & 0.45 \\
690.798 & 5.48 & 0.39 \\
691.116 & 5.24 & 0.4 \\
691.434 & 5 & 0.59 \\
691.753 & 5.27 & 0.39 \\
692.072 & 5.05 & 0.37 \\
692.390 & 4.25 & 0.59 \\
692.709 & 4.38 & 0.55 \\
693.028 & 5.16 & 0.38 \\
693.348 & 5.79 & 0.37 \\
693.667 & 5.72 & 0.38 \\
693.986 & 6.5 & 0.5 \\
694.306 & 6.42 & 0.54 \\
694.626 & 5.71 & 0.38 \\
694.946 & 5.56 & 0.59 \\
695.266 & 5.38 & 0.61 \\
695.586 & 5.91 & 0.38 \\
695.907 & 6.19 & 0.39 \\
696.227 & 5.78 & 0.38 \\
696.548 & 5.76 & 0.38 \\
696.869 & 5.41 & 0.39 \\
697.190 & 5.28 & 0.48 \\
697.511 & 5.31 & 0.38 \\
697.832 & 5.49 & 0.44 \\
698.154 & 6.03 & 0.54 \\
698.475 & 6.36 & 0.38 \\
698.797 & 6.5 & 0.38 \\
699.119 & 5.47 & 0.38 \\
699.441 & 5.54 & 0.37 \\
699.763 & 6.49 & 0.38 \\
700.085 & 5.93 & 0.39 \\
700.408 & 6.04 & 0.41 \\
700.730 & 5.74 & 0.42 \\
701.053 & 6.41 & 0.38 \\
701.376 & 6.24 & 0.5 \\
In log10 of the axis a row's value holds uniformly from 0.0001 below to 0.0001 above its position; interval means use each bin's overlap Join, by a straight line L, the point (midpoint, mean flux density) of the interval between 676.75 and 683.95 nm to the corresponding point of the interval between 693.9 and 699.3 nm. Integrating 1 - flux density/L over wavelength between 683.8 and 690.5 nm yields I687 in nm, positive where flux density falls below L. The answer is 0.63 nm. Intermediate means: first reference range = 5.59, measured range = 5.15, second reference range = 5.82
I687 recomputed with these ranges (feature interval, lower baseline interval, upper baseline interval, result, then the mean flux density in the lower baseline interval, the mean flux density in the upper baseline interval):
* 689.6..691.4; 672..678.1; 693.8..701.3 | 0.19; 5.45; 5.88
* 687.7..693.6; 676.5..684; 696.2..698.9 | 0.69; 5.58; 5.75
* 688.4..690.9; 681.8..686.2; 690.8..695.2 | 0.24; 5.47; 5.39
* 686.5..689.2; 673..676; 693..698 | 0.30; 5.41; 5.72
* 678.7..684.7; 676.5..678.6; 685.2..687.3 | -0.23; 5.39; 5.42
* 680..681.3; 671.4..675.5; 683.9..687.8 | -0.02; 5.56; 5.33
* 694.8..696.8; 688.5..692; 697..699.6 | -0.09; 5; 5.74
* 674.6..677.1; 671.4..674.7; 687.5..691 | 0.04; 5.61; 4.98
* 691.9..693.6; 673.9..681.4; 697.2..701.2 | 0.24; 5.48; 5.92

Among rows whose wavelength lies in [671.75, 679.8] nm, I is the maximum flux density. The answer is 6.31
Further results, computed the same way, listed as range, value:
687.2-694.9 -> 6.5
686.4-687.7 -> 6.41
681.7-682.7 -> 5.39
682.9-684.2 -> 6.06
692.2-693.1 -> 5.16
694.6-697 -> 6.19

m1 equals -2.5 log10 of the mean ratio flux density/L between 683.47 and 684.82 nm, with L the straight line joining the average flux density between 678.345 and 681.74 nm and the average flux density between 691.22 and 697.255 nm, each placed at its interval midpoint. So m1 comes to 0.08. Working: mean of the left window 5.77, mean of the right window 5.5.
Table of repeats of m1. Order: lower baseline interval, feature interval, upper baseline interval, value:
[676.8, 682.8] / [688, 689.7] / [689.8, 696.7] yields 0.15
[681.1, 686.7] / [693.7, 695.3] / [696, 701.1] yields -0.03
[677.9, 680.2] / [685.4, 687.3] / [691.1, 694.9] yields 0.03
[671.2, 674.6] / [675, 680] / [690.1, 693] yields -0.02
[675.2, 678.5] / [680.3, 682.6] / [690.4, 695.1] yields -0.02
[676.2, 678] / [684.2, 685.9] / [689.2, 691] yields -0.05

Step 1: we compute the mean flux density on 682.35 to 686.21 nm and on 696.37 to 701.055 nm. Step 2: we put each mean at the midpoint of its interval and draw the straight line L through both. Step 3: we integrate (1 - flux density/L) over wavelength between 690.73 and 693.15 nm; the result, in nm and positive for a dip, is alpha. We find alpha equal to 0.31 nm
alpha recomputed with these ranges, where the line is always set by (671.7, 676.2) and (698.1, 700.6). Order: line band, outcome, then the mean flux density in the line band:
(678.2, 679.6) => -0.03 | 5.73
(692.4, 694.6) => 0.13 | 5.57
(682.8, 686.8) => 0.10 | 5.59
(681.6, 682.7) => 0.06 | 5.34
